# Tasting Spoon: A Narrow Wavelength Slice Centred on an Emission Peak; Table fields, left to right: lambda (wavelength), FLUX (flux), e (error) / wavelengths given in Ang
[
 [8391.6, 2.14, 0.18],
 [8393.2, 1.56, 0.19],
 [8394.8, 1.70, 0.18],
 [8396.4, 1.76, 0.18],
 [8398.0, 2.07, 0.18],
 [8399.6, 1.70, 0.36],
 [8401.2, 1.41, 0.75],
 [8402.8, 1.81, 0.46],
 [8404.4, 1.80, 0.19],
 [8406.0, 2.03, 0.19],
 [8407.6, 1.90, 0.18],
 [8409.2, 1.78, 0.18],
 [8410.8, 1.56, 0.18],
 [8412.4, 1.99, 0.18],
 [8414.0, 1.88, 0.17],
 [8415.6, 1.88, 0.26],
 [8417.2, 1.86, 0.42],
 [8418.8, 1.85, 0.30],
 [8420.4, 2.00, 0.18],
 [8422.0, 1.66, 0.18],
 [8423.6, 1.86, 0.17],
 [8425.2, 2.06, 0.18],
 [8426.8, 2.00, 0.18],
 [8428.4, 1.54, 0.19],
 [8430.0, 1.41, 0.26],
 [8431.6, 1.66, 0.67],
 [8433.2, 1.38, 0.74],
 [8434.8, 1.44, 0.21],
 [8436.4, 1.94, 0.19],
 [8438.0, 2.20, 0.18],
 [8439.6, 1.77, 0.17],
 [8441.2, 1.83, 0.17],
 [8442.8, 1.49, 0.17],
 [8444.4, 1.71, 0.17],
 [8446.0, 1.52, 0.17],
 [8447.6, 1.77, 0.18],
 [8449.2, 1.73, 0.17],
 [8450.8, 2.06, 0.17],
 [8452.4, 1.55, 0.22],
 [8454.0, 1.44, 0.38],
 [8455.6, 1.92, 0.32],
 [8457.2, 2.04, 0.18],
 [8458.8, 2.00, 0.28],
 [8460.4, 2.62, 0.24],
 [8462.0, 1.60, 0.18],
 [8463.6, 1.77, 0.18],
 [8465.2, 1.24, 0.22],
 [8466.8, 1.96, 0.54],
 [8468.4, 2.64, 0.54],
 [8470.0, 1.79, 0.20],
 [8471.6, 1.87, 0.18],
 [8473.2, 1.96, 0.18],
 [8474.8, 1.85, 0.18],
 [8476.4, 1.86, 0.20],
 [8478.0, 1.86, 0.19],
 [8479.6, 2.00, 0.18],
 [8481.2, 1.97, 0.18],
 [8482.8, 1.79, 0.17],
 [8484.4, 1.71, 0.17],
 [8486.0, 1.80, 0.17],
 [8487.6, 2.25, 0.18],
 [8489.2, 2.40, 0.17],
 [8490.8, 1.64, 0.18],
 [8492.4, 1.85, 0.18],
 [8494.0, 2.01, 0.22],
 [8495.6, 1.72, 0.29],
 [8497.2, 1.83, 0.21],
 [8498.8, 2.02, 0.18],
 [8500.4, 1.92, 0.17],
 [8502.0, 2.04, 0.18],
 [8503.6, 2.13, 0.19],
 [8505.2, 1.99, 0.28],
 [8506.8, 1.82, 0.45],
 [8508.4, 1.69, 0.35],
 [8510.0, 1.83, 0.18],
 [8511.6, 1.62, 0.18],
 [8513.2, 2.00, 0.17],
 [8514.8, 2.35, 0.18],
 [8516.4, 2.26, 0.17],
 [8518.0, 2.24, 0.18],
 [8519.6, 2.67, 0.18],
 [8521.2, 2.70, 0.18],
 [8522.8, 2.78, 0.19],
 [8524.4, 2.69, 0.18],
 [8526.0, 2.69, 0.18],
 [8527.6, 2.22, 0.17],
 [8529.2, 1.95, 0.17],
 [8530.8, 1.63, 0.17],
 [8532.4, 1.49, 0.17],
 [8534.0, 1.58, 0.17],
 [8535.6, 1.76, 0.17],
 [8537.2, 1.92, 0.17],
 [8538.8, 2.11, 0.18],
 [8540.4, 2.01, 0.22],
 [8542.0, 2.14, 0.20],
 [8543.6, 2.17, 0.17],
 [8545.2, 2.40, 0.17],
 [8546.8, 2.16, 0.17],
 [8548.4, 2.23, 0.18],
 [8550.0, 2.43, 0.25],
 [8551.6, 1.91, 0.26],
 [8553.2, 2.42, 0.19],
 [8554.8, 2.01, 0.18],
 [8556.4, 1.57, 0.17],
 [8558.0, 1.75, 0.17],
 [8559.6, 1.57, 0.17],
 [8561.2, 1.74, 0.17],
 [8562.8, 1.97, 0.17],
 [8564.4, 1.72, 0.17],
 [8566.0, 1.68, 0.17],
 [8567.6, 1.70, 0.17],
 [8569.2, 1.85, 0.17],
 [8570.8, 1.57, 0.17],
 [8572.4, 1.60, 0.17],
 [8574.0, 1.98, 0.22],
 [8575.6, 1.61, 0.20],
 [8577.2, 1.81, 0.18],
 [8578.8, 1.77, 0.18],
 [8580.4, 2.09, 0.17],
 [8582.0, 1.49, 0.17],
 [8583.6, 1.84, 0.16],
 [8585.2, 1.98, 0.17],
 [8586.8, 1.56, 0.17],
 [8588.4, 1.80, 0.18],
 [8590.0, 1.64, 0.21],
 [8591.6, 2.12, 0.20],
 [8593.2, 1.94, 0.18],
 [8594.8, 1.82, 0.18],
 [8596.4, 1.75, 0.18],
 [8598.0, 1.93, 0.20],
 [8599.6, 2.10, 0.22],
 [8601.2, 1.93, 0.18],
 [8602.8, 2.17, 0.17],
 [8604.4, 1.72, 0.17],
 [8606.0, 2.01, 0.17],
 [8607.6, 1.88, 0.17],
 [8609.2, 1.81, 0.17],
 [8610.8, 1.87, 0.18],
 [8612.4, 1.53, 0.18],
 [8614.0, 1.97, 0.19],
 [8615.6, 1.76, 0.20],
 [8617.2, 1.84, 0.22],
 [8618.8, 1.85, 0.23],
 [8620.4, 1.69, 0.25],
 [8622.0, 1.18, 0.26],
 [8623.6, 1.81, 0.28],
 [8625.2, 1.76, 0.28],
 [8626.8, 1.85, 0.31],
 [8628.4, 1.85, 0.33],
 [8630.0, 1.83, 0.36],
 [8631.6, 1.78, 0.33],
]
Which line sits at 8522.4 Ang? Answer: H-alpha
